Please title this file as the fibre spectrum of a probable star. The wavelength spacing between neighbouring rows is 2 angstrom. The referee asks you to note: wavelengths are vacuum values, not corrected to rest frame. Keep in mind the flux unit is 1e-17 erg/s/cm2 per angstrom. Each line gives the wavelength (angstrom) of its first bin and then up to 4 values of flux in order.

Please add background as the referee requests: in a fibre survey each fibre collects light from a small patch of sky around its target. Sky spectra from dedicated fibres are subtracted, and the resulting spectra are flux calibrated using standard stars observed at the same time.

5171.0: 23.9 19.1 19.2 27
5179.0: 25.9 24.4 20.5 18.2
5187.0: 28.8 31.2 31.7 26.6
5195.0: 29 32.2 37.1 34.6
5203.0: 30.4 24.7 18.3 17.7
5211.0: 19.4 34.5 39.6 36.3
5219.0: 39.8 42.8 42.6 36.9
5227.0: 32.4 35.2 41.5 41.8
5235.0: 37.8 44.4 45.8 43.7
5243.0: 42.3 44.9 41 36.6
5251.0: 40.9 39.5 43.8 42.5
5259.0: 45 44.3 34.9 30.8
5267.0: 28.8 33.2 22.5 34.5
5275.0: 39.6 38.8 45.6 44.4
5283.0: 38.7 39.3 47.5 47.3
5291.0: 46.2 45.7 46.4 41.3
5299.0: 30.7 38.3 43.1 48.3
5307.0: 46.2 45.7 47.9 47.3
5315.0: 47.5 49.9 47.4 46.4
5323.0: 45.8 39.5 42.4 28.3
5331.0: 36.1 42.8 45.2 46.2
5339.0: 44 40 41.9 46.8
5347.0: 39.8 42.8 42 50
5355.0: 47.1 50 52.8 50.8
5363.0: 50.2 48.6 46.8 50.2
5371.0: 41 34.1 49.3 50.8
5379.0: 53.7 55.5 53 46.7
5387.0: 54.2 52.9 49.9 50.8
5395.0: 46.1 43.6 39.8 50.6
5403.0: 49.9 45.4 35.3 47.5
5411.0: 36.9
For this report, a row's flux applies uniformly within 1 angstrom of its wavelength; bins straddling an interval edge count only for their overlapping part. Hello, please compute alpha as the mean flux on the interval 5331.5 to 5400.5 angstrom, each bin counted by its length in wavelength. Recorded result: 47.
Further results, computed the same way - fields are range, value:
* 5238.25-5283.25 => 39.2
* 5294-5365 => 44.4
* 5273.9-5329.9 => 43.4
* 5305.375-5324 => 47.2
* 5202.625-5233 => 33.2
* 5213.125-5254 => 40.2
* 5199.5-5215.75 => 27.5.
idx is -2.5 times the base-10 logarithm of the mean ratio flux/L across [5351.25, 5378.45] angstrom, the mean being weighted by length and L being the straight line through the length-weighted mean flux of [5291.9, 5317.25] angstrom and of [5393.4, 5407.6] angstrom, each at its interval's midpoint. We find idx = -0.072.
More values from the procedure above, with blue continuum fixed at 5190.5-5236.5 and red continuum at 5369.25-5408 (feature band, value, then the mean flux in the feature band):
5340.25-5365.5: -0.04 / 46.4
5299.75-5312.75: -0.10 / 44.8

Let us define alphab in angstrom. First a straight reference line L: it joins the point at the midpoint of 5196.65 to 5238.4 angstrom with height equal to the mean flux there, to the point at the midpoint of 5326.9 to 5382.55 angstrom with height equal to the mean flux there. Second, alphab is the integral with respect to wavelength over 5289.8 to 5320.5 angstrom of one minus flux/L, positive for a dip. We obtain -2.48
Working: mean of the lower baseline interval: 34.4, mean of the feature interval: 44.8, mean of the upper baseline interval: 45.5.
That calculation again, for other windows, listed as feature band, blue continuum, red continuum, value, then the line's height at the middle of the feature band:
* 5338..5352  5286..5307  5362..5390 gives 1.33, 46.9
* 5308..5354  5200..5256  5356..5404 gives 1.17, 44.9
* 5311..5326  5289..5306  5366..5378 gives -0.99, 43.5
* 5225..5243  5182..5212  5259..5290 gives -4.46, 32.2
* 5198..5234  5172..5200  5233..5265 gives 0.12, 33.6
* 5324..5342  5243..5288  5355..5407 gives 1.62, 44.5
